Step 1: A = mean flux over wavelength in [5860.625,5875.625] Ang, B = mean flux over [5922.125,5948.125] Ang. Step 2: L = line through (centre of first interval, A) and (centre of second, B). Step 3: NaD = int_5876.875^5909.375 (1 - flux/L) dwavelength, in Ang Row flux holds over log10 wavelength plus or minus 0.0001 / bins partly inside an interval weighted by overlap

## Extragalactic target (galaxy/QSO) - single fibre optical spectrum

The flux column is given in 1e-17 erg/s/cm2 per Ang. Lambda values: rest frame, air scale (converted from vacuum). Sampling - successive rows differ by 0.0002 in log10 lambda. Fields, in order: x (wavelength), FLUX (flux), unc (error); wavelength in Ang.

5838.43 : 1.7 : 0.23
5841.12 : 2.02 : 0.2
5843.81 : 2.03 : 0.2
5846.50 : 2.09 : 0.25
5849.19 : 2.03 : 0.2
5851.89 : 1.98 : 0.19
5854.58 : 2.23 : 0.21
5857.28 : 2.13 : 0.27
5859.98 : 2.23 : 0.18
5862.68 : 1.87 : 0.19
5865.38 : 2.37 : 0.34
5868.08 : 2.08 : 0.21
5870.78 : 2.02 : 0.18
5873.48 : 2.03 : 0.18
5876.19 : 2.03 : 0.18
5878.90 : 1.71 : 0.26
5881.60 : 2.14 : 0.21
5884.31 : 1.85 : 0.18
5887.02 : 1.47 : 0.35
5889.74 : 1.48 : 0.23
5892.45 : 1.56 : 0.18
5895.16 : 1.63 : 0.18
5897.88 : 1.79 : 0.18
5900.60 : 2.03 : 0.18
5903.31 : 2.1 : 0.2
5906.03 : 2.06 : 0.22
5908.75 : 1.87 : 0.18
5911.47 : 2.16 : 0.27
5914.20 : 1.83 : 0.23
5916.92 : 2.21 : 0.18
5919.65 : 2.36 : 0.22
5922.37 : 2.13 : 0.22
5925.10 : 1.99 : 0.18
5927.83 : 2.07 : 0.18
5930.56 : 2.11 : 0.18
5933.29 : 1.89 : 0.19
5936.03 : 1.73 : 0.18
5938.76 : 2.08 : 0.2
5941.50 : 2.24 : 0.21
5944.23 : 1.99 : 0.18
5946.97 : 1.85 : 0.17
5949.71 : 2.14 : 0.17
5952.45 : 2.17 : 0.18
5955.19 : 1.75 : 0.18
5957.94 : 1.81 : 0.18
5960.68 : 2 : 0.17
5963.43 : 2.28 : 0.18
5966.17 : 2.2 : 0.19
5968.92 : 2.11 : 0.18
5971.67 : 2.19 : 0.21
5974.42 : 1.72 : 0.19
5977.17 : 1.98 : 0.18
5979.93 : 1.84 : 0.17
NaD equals 3.8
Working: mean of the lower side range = 2.08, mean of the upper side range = 2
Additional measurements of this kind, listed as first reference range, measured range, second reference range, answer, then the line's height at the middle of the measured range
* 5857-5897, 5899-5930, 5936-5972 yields -1.6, 1.97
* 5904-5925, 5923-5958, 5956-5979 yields 1.0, 2.05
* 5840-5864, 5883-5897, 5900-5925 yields 3.2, 2.08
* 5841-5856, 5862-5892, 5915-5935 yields 2.5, 2.08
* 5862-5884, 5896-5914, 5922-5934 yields 0.5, 2.03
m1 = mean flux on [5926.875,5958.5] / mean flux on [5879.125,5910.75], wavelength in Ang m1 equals 1.09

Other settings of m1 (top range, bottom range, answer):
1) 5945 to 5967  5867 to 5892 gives 1.09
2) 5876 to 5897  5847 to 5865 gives 0.82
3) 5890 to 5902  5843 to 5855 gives 0.84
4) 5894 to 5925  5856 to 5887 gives 1.00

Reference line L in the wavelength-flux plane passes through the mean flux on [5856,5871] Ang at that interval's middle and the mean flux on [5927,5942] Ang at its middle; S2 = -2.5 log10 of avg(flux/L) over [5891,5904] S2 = 0.15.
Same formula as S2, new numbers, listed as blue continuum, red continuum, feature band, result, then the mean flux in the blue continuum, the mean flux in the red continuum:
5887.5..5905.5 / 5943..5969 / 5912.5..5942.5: -0.09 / 1.76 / 2.03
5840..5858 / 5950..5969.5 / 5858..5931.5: 0.05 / 2.07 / 2.05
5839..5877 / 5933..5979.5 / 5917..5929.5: -0.06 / 2.07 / 2.01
